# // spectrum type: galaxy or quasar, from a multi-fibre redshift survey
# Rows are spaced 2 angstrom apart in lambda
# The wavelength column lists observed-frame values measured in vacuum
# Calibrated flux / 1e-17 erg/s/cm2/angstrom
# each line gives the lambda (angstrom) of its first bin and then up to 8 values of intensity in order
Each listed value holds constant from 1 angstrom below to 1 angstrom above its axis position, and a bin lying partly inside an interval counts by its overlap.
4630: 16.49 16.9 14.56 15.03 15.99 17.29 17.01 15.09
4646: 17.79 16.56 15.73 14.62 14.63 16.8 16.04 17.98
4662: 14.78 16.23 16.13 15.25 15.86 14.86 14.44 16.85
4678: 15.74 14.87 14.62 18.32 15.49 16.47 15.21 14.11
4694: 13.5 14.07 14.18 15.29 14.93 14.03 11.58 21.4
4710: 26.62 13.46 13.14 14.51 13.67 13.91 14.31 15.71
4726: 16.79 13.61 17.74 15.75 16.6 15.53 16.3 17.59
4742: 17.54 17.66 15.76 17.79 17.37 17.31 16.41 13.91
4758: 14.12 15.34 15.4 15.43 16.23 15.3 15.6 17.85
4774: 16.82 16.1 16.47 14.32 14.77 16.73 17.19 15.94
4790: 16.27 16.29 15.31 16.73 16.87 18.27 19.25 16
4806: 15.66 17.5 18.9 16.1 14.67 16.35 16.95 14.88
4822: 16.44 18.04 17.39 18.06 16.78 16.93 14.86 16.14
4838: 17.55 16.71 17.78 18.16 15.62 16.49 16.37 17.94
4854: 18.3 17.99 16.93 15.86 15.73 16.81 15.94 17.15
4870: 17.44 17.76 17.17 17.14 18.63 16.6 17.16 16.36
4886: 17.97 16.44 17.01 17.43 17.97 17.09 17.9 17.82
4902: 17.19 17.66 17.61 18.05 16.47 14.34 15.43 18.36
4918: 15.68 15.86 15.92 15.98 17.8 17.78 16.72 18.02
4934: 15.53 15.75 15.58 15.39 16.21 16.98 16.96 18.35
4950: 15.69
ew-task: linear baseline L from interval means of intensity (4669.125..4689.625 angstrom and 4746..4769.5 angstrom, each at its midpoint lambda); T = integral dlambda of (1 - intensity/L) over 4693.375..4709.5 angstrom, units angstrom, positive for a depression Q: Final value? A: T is 0.5 angstrom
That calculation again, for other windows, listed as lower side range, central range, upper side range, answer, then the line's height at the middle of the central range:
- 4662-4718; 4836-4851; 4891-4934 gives -0.3 angstrom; 16.5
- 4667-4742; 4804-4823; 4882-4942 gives -0.2 angstrom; 16.2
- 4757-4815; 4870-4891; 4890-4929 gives -0.5 angstrom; 16.8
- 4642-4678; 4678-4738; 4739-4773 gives 2.1 angstrom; 16.1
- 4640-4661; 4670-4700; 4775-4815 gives 2.0 angstrom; 16.3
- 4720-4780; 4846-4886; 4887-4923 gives -0.8 angstrom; 16.7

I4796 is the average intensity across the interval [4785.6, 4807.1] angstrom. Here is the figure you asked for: 16.7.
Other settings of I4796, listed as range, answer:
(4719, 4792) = 16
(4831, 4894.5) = 17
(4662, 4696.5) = 15.4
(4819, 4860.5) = 16.9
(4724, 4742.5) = 16.3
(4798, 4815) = 17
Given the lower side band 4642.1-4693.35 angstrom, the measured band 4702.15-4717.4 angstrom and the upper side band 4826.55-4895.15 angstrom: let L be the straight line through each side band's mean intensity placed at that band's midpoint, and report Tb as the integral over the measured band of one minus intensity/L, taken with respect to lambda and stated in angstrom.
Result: -0.2 angstrom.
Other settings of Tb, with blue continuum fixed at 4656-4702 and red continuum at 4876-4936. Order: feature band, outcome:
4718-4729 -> 0.71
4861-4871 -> 0.06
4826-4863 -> -0.77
